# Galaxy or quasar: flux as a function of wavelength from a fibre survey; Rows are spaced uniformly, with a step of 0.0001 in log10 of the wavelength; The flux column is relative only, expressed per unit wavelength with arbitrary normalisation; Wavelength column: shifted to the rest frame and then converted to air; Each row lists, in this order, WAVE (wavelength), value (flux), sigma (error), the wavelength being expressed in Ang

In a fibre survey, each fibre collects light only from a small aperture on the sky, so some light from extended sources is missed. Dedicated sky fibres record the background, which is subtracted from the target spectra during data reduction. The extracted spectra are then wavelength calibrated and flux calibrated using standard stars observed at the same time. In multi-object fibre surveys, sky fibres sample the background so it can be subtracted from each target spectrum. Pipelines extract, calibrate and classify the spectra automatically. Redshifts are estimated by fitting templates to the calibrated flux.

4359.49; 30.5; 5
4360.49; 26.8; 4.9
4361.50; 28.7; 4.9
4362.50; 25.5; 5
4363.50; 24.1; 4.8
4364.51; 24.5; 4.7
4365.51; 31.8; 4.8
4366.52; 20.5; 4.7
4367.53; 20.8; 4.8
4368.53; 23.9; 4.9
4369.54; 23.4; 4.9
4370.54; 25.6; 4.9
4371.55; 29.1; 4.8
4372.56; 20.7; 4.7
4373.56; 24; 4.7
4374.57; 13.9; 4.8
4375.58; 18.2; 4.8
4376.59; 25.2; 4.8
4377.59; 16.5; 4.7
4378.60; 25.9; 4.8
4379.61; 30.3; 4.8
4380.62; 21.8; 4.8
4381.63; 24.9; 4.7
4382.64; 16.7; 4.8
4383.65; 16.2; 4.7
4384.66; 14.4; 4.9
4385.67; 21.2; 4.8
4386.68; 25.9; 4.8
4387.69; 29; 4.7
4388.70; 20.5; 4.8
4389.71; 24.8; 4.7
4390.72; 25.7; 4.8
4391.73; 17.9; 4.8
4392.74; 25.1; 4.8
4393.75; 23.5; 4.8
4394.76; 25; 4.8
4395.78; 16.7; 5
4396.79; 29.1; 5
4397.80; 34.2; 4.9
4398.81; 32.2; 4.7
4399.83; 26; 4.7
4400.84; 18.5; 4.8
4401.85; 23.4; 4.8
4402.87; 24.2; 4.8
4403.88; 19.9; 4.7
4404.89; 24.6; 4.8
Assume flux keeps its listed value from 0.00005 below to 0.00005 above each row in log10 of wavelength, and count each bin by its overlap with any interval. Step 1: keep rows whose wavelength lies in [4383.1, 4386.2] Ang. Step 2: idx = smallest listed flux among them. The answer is 14.4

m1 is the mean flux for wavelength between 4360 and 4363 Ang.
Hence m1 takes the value 27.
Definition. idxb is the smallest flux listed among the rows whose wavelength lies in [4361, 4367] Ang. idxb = 20.5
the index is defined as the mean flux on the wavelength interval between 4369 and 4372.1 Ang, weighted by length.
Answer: 25.9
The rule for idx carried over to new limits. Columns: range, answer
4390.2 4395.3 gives 17.9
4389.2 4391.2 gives 24.8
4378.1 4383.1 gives 16.7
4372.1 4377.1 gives 13.9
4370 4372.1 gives 25.6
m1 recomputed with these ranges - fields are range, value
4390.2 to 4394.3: 23.1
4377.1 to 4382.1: 23.9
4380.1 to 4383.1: 21.2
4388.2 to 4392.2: 22.3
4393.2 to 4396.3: 21.8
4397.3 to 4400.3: 30.8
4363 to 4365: 24.3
